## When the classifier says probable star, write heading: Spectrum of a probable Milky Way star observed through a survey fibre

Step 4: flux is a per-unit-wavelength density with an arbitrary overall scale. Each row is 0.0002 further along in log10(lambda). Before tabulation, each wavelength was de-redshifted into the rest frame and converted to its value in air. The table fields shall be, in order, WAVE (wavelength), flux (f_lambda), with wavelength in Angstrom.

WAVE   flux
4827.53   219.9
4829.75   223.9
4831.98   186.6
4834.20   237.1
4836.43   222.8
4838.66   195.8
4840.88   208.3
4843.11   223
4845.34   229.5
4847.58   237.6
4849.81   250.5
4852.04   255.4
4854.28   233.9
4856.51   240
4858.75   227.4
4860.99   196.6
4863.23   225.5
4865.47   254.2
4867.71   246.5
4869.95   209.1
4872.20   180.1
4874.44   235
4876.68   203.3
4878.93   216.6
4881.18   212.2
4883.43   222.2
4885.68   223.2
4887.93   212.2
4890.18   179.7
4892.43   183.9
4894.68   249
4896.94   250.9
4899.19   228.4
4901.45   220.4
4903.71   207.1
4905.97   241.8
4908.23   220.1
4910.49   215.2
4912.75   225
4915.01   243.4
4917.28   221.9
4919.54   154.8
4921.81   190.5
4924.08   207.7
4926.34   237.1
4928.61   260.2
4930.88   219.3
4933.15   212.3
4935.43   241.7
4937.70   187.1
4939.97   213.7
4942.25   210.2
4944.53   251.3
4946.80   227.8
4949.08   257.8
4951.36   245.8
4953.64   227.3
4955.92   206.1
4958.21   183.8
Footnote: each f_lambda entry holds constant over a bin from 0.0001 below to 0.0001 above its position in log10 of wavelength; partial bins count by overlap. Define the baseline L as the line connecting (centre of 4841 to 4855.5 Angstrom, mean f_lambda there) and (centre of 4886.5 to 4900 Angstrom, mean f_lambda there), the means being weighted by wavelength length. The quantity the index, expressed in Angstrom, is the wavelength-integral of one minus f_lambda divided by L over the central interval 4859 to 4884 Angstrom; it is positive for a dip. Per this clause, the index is 0.88 Angstrom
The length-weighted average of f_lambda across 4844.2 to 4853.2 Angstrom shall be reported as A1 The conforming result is 243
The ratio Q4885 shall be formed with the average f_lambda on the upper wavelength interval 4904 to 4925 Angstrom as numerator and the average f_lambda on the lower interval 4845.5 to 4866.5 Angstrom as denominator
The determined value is 0.9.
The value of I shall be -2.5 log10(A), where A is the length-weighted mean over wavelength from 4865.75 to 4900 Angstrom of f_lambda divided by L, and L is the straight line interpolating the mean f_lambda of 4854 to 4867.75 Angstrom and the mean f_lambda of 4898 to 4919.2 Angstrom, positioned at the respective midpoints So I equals 0.04 mag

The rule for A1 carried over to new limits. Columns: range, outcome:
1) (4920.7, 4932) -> 223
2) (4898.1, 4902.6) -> 224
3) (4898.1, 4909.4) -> 223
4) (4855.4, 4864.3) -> 222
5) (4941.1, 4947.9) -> 230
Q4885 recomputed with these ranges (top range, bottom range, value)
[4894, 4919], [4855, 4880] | 1.03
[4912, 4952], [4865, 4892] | 1.04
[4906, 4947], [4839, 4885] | 0.98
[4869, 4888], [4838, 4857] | 0.92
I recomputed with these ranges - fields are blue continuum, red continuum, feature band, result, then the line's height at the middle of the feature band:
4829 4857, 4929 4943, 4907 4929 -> 0.01 mag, 218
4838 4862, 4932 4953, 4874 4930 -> 0.05 mag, 228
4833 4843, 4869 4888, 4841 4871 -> -0.08 mag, 215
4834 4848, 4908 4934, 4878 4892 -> 0.05 mag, 219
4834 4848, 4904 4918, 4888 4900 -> 0.04 mag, 225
